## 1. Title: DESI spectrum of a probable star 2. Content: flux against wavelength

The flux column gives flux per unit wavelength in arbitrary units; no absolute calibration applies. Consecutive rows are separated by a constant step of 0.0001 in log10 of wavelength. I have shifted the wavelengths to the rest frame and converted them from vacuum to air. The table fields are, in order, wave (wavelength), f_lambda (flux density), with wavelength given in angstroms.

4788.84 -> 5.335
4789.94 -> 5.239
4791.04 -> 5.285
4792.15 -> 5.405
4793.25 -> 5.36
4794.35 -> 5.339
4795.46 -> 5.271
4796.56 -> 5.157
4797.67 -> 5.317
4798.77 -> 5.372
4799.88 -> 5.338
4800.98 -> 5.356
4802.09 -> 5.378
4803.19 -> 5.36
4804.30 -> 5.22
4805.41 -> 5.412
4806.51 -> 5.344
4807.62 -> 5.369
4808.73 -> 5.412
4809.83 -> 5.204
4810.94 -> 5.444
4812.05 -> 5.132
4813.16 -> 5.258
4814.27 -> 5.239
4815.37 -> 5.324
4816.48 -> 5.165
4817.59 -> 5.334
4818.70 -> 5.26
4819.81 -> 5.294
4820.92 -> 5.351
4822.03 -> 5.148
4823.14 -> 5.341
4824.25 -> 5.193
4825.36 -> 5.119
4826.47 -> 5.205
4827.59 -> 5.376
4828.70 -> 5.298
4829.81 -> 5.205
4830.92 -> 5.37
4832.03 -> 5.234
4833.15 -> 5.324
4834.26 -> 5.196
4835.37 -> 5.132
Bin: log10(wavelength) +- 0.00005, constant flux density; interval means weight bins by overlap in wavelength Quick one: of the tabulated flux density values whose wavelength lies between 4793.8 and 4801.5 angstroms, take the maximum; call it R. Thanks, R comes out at 5.372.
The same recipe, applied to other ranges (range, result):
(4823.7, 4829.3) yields 5.376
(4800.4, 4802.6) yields 5.378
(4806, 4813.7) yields 5.444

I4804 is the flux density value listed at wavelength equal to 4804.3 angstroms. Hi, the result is 5.22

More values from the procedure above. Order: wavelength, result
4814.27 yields 5.239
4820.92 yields 5.351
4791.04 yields 5.285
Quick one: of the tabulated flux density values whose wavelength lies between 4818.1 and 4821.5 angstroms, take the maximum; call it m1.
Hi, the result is 5.351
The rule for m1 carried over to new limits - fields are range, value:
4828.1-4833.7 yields 5.37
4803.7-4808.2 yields 5.412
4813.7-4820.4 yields 5.334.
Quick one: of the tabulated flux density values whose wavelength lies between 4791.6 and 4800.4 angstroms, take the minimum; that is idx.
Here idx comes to 5.157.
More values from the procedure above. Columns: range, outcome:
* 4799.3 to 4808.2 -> 5.22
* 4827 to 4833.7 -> 5.205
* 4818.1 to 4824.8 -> 5.148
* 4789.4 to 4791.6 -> 5.239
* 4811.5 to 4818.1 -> 5.132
